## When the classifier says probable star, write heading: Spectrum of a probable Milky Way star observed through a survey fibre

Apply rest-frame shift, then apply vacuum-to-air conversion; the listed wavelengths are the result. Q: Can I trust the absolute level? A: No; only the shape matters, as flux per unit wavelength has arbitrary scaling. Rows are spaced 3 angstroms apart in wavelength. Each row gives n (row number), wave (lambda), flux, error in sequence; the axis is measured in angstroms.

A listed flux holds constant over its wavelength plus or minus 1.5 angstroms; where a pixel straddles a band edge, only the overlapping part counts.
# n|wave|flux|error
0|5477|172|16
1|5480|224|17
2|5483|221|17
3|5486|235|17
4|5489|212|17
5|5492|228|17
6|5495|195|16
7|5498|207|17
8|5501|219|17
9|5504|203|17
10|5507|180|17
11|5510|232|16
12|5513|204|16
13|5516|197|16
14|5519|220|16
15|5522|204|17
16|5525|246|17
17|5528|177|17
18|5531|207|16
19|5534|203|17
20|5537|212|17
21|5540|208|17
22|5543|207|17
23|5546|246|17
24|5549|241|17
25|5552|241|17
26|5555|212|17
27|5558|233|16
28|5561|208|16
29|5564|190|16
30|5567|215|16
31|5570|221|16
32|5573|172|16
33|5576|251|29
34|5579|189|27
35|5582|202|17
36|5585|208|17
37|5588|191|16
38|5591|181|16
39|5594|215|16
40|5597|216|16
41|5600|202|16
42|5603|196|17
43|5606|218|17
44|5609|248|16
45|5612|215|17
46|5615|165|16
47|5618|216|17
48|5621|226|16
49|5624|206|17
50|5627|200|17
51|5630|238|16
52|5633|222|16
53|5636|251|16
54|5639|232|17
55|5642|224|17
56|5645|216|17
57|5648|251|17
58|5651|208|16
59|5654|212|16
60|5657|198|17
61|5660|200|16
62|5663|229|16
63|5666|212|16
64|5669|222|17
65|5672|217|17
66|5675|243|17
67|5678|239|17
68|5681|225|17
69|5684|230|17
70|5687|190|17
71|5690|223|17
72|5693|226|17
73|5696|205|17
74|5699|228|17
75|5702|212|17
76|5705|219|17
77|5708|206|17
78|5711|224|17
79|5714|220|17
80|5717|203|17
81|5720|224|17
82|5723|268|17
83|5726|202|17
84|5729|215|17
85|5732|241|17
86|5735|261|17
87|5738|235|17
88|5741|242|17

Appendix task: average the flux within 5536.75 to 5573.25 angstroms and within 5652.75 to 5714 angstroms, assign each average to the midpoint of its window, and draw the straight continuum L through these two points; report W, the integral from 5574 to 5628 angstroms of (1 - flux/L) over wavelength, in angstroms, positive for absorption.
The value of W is 2.5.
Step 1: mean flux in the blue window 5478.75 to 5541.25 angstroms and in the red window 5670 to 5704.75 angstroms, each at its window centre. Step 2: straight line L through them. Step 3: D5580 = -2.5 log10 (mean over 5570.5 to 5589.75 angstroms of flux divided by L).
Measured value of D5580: 0.064 mag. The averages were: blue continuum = 211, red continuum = 222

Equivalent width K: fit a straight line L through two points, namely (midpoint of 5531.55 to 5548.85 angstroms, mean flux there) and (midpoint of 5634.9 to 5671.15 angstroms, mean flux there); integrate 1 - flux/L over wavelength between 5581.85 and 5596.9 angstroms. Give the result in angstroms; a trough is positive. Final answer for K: 1.2 angstroms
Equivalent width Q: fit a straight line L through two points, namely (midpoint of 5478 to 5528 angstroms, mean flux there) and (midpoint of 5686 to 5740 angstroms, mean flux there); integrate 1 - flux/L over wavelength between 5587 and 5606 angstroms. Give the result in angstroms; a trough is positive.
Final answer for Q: 1.3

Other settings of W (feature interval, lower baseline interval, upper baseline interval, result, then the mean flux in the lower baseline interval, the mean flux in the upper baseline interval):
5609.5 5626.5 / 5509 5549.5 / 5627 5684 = 1.01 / 214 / 224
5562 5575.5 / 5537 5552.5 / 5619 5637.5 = 1.31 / 226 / 224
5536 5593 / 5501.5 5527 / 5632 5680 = 0.78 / 210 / 224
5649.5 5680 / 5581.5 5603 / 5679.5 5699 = -0.66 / 202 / 217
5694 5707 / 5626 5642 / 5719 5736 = 0.95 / 229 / 235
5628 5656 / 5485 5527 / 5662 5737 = -0.90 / 212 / 223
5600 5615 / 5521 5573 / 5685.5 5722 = 0.21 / 215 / 216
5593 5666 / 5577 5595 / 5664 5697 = -2.67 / 199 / 221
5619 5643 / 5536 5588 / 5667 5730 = -0.77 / 214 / 221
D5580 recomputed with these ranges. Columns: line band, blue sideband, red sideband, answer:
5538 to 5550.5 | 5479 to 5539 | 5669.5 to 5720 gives -0.06 mag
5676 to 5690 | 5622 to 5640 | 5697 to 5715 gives -0.01 mag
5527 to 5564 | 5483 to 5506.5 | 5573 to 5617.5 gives -0.03 mag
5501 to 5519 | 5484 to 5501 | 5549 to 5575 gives 0.05 mag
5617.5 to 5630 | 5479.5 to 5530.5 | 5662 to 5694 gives 0.02 mag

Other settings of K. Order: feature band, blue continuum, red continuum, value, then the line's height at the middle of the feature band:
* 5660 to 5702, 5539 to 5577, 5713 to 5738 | 1.06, 227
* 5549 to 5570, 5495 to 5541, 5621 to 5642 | -0.47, 214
